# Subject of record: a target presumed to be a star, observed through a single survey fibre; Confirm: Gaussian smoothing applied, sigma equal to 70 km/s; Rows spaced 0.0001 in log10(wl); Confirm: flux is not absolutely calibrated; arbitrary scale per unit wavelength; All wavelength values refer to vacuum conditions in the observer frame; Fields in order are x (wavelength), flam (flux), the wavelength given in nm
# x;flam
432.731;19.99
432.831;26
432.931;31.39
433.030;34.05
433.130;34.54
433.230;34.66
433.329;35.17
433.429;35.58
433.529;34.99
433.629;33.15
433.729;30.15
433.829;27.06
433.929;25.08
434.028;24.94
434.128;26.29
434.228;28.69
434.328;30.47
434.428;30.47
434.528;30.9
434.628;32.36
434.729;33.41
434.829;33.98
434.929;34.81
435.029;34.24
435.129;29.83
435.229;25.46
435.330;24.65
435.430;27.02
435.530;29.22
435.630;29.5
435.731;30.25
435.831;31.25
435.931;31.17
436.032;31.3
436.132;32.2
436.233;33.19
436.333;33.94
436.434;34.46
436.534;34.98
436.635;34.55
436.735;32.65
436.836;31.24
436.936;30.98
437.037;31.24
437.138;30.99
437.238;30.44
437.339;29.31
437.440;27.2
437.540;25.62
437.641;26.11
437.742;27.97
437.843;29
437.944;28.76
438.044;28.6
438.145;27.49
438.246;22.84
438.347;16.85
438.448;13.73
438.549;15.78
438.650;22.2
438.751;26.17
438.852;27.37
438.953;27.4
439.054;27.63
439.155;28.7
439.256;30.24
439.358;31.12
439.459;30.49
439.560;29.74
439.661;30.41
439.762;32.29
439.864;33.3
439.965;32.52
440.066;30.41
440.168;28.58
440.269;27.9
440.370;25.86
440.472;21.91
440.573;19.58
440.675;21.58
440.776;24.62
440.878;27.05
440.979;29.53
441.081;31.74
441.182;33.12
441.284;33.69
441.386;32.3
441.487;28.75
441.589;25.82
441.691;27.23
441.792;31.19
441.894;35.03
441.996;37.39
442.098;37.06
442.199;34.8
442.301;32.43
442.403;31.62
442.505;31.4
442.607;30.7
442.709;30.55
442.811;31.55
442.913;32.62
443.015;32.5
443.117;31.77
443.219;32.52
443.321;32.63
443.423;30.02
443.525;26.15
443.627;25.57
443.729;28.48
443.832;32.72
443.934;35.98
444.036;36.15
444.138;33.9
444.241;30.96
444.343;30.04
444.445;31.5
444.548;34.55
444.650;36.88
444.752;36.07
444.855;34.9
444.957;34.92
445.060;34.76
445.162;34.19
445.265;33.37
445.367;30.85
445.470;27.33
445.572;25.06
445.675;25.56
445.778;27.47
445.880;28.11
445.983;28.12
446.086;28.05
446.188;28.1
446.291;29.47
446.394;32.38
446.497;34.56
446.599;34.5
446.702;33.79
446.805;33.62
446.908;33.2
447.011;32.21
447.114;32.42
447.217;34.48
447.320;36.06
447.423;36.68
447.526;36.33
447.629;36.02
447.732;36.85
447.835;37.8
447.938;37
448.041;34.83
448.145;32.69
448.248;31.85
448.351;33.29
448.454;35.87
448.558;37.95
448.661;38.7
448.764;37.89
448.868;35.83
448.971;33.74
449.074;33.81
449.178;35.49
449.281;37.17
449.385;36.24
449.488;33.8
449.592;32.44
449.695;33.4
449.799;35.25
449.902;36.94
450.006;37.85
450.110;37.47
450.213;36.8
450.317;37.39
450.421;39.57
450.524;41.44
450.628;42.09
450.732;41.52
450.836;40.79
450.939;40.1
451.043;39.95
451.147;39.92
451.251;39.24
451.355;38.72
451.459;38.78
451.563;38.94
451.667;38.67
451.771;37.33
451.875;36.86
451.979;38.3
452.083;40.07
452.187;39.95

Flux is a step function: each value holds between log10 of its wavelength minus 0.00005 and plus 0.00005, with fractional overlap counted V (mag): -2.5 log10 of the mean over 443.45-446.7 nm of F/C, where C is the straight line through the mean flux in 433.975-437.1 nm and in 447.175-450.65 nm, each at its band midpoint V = 0.109 mag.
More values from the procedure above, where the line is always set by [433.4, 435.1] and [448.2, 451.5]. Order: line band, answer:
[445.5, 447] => 0.19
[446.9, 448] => 0.02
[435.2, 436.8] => 0.02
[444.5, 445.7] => 0.09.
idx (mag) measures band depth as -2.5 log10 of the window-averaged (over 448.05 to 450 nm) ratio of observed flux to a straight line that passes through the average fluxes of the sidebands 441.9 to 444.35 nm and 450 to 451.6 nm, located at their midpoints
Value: 0.08 mag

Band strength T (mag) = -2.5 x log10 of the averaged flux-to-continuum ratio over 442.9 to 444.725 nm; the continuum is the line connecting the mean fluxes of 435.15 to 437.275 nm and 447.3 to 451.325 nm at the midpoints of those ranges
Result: 0.079 mag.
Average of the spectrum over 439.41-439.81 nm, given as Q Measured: 30.8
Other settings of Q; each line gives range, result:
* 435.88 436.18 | 31.6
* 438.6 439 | 25.8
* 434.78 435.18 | 33.2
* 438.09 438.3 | 25.1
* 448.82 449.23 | 34.8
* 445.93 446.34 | 28.4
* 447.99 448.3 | 33.1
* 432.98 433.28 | 34.5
